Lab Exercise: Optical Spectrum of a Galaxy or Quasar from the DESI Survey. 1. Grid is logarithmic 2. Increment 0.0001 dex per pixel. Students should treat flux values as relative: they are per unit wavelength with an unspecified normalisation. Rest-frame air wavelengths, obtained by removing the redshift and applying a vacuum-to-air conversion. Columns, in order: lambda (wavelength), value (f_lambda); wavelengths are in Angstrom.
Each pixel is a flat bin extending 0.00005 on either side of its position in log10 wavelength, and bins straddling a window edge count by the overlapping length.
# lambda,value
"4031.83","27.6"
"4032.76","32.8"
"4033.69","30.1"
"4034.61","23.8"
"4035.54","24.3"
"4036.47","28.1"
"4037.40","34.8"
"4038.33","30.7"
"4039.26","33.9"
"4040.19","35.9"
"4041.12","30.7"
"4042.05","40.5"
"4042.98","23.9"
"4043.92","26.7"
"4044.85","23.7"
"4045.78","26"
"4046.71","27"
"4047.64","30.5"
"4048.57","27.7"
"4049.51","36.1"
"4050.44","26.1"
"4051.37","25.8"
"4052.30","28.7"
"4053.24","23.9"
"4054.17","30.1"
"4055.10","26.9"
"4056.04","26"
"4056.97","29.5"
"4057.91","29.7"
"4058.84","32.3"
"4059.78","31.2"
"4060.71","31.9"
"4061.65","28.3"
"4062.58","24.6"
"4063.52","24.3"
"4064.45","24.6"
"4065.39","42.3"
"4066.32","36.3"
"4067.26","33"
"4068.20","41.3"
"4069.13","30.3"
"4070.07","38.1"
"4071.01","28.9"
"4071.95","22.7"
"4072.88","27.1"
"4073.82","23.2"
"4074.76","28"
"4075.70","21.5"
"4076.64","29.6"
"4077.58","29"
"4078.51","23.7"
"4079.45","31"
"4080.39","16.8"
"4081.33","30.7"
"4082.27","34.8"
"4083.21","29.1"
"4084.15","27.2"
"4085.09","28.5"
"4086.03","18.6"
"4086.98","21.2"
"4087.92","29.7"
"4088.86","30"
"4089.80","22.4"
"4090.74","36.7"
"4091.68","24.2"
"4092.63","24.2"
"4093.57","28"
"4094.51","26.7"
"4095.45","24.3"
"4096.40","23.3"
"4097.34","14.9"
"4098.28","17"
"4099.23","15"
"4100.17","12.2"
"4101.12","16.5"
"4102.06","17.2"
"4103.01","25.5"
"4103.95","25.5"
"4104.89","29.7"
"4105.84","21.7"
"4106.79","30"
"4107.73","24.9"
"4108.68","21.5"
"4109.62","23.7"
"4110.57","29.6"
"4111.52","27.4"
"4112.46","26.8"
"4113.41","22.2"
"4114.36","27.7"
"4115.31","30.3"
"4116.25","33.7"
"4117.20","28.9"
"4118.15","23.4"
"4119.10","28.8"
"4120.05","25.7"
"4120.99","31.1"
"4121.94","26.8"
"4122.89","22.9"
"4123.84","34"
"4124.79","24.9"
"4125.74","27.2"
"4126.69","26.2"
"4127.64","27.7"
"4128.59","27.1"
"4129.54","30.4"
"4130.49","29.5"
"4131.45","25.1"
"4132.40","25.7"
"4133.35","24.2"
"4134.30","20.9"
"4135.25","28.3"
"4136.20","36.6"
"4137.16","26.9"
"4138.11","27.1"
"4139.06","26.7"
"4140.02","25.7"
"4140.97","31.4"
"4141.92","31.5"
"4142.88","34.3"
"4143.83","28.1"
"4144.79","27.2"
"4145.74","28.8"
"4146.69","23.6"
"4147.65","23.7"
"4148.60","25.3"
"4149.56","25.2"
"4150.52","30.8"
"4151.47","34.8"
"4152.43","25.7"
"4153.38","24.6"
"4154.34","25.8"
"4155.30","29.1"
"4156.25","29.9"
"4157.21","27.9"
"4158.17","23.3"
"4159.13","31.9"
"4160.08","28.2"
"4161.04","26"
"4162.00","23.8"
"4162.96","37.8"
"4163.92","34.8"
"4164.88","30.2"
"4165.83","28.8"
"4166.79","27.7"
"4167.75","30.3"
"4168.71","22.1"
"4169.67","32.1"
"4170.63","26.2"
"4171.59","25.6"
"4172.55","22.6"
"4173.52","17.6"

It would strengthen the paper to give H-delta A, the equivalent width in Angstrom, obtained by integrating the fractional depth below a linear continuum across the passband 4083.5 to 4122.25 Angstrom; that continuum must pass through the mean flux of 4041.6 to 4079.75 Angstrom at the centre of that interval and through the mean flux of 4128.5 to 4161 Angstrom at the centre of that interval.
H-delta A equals 4.71 Angstrom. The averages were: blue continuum 29.1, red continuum 27.8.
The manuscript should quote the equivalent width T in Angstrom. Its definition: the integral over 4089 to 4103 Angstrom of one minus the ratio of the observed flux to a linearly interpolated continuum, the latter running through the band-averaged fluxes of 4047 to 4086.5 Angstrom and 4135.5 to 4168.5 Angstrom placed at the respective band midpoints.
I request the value 3.3 Angstrom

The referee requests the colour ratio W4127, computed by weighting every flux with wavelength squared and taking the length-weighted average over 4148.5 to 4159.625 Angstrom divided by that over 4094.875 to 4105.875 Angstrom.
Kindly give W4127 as 1.42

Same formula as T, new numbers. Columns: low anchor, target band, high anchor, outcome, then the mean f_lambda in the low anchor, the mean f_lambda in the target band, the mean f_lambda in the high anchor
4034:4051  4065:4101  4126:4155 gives 2.5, 29.5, 26.7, 27.6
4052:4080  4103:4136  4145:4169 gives 1.9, 29.2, 26.9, 28.1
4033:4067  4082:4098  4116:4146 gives 1.6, 29.4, 25.9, 28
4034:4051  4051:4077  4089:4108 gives -2.2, 29.5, 29.3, 23.1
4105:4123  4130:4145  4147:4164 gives -0.3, 26.8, 28.1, 28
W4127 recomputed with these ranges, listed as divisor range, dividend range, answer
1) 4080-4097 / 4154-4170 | 1.13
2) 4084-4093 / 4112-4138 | 1.07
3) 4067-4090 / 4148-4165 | 1.06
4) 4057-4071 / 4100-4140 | 0.85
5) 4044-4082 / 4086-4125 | 0.89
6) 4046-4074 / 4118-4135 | 0.94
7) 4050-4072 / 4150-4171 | 1.00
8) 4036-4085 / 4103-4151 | 0.96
